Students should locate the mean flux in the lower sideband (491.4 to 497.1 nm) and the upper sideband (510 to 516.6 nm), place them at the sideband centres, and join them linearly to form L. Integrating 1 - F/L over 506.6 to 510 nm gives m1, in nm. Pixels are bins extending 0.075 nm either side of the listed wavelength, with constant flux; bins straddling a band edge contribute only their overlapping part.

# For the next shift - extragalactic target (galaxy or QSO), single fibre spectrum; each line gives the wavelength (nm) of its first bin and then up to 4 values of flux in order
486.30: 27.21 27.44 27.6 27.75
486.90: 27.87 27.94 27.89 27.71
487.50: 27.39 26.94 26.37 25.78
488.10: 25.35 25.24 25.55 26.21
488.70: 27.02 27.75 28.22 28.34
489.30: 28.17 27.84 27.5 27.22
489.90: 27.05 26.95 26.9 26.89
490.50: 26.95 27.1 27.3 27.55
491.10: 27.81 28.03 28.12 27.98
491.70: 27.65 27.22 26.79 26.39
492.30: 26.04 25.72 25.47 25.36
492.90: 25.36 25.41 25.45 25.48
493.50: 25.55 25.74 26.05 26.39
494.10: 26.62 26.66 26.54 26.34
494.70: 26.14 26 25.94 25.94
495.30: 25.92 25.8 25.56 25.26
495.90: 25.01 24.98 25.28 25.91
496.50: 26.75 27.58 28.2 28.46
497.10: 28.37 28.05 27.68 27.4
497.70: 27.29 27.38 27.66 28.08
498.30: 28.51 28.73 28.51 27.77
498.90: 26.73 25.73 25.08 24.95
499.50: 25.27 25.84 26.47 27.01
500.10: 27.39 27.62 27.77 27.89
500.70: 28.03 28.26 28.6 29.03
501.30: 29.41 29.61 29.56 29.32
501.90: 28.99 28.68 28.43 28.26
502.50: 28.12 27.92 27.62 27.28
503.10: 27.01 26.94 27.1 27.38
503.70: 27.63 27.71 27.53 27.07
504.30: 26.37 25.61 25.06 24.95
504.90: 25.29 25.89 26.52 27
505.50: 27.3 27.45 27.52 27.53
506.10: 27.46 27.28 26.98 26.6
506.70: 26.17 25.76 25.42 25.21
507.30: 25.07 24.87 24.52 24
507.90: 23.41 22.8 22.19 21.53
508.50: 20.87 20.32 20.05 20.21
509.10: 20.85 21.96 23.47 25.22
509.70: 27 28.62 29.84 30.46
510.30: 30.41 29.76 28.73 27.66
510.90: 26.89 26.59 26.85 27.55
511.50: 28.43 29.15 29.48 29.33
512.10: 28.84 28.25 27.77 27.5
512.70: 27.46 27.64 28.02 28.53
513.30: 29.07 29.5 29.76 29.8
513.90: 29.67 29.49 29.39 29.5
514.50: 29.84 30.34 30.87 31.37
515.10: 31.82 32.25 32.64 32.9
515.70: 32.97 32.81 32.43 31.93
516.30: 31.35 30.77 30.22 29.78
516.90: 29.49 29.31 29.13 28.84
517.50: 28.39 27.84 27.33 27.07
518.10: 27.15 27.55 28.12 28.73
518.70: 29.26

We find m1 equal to 0.59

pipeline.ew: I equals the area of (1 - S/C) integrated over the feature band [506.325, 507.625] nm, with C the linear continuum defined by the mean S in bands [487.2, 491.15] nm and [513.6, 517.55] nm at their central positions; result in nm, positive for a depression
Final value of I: 0.168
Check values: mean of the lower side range 27.1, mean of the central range 25.7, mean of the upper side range 30.7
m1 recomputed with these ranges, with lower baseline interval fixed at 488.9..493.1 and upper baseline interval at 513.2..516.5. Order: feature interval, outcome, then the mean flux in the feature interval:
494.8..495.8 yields 0.071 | 25.8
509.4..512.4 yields 0.202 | 28.2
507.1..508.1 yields 0.184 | 24.3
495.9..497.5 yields 0.055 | 27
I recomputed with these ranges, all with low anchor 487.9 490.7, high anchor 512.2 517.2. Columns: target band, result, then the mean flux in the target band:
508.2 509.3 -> 0.318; 20.9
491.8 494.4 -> 0.137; 26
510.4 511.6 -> 0.076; 27.8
